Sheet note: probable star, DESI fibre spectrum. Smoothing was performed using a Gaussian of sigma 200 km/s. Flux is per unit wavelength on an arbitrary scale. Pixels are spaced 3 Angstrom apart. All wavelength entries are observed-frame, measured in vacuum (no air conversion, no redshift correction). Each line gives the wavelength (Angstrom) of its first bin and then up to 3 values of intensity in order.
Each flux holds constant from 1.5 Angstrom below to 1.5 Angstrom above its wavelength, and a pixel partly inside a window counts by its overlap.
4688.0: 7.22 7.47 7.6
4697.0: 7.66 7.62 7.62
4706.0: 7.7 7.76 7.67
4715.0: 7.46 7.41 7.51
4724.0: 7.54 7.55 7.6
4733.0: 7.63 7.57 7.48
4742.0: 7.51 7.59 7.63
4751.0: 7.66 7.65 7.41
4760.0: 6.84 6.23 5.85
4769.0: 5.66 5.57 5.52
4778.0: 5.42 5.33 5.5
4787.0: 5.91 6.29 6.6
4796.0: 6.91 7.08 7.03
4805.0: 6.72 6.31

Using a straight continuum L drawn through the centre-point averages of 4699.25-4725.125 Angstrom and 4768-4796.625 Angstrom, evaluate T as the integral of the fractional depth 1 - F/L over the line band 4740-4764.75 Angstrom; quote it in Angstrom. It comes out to -2.7 Angstrom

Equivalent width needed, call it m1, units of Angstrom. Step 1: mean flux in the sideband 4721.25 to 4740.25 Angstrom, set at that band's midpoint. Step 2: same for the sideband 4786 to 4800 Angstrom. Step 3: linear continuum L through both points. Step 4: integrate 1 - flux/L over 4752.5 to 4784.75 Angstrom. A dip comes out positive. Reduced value 4.00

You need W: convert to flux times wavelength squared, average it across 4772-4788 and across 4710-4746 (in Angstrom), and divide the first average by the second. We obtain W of 0.75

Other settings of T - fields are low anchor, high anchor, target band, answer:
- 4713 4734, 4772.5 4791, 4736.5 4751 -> -1.5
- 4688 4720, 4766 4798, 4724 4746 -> -2.1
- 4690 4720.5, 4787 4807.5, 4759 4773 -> 2.0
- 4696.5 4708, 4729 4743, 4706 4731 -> 0.1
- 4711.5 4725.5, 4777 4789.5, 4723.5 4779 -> -3.2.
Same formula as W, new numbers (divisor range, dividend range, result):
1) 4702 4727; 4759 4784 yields 0.78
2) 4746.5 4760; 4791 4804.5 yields 0.93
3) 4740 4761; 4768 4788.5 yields 0.75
